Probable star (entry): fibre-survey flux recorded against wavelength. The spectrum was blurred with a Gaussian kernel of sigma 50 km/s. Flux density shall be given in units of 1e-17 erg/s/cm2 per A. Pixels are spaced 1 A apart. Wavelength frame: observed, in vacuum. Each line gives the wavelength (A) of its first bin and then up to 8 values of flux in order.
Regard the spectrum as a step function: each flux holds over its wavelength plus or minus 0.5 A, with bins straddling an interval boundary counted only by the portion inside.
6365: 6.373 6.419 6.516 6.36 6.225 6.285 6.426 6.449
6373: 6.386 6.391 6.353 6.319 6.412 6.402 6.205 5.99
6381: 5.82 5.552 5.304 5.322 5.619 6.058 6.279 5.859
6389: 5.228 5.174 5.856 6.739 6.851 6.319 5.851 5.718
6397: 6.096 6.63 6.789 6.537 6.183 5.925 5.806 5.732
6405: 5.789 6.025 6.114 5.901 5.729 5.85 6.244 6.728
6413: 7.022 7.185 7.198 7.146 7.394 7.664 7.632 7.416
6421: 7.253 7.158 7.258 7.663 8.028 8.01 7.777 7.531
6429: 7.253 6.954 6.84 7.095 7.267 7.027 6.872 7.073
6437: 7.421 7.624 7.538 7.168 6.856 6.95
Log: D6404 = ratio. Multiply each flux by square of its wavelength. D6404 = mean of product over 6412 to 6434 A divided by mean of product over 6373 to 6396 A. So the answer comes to 1.24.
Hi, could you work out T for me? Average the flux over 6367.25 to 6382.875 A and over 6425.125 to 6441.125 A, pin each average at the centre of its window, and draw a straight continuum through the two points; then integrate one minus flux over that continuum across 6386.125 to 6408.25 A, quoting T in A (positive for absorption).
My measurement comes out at 1.9 A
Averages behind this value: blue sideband 6.22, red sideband 7.3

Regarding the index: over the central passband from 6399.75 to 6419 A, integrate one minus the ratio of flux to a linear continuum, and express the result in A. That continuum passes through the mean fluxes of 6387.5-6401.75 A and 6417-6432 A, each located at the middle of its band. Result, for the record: 0.93 A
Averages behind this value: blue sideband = 6.13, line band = 6.46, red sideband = 7.45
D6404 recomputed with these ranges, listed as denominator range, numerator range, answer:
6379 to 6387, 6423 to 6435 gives 1.30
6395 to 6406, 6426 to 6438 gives 1.20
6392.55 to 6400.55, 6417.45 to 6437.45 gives 1.17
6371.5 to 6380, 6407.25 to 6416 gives 1.04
